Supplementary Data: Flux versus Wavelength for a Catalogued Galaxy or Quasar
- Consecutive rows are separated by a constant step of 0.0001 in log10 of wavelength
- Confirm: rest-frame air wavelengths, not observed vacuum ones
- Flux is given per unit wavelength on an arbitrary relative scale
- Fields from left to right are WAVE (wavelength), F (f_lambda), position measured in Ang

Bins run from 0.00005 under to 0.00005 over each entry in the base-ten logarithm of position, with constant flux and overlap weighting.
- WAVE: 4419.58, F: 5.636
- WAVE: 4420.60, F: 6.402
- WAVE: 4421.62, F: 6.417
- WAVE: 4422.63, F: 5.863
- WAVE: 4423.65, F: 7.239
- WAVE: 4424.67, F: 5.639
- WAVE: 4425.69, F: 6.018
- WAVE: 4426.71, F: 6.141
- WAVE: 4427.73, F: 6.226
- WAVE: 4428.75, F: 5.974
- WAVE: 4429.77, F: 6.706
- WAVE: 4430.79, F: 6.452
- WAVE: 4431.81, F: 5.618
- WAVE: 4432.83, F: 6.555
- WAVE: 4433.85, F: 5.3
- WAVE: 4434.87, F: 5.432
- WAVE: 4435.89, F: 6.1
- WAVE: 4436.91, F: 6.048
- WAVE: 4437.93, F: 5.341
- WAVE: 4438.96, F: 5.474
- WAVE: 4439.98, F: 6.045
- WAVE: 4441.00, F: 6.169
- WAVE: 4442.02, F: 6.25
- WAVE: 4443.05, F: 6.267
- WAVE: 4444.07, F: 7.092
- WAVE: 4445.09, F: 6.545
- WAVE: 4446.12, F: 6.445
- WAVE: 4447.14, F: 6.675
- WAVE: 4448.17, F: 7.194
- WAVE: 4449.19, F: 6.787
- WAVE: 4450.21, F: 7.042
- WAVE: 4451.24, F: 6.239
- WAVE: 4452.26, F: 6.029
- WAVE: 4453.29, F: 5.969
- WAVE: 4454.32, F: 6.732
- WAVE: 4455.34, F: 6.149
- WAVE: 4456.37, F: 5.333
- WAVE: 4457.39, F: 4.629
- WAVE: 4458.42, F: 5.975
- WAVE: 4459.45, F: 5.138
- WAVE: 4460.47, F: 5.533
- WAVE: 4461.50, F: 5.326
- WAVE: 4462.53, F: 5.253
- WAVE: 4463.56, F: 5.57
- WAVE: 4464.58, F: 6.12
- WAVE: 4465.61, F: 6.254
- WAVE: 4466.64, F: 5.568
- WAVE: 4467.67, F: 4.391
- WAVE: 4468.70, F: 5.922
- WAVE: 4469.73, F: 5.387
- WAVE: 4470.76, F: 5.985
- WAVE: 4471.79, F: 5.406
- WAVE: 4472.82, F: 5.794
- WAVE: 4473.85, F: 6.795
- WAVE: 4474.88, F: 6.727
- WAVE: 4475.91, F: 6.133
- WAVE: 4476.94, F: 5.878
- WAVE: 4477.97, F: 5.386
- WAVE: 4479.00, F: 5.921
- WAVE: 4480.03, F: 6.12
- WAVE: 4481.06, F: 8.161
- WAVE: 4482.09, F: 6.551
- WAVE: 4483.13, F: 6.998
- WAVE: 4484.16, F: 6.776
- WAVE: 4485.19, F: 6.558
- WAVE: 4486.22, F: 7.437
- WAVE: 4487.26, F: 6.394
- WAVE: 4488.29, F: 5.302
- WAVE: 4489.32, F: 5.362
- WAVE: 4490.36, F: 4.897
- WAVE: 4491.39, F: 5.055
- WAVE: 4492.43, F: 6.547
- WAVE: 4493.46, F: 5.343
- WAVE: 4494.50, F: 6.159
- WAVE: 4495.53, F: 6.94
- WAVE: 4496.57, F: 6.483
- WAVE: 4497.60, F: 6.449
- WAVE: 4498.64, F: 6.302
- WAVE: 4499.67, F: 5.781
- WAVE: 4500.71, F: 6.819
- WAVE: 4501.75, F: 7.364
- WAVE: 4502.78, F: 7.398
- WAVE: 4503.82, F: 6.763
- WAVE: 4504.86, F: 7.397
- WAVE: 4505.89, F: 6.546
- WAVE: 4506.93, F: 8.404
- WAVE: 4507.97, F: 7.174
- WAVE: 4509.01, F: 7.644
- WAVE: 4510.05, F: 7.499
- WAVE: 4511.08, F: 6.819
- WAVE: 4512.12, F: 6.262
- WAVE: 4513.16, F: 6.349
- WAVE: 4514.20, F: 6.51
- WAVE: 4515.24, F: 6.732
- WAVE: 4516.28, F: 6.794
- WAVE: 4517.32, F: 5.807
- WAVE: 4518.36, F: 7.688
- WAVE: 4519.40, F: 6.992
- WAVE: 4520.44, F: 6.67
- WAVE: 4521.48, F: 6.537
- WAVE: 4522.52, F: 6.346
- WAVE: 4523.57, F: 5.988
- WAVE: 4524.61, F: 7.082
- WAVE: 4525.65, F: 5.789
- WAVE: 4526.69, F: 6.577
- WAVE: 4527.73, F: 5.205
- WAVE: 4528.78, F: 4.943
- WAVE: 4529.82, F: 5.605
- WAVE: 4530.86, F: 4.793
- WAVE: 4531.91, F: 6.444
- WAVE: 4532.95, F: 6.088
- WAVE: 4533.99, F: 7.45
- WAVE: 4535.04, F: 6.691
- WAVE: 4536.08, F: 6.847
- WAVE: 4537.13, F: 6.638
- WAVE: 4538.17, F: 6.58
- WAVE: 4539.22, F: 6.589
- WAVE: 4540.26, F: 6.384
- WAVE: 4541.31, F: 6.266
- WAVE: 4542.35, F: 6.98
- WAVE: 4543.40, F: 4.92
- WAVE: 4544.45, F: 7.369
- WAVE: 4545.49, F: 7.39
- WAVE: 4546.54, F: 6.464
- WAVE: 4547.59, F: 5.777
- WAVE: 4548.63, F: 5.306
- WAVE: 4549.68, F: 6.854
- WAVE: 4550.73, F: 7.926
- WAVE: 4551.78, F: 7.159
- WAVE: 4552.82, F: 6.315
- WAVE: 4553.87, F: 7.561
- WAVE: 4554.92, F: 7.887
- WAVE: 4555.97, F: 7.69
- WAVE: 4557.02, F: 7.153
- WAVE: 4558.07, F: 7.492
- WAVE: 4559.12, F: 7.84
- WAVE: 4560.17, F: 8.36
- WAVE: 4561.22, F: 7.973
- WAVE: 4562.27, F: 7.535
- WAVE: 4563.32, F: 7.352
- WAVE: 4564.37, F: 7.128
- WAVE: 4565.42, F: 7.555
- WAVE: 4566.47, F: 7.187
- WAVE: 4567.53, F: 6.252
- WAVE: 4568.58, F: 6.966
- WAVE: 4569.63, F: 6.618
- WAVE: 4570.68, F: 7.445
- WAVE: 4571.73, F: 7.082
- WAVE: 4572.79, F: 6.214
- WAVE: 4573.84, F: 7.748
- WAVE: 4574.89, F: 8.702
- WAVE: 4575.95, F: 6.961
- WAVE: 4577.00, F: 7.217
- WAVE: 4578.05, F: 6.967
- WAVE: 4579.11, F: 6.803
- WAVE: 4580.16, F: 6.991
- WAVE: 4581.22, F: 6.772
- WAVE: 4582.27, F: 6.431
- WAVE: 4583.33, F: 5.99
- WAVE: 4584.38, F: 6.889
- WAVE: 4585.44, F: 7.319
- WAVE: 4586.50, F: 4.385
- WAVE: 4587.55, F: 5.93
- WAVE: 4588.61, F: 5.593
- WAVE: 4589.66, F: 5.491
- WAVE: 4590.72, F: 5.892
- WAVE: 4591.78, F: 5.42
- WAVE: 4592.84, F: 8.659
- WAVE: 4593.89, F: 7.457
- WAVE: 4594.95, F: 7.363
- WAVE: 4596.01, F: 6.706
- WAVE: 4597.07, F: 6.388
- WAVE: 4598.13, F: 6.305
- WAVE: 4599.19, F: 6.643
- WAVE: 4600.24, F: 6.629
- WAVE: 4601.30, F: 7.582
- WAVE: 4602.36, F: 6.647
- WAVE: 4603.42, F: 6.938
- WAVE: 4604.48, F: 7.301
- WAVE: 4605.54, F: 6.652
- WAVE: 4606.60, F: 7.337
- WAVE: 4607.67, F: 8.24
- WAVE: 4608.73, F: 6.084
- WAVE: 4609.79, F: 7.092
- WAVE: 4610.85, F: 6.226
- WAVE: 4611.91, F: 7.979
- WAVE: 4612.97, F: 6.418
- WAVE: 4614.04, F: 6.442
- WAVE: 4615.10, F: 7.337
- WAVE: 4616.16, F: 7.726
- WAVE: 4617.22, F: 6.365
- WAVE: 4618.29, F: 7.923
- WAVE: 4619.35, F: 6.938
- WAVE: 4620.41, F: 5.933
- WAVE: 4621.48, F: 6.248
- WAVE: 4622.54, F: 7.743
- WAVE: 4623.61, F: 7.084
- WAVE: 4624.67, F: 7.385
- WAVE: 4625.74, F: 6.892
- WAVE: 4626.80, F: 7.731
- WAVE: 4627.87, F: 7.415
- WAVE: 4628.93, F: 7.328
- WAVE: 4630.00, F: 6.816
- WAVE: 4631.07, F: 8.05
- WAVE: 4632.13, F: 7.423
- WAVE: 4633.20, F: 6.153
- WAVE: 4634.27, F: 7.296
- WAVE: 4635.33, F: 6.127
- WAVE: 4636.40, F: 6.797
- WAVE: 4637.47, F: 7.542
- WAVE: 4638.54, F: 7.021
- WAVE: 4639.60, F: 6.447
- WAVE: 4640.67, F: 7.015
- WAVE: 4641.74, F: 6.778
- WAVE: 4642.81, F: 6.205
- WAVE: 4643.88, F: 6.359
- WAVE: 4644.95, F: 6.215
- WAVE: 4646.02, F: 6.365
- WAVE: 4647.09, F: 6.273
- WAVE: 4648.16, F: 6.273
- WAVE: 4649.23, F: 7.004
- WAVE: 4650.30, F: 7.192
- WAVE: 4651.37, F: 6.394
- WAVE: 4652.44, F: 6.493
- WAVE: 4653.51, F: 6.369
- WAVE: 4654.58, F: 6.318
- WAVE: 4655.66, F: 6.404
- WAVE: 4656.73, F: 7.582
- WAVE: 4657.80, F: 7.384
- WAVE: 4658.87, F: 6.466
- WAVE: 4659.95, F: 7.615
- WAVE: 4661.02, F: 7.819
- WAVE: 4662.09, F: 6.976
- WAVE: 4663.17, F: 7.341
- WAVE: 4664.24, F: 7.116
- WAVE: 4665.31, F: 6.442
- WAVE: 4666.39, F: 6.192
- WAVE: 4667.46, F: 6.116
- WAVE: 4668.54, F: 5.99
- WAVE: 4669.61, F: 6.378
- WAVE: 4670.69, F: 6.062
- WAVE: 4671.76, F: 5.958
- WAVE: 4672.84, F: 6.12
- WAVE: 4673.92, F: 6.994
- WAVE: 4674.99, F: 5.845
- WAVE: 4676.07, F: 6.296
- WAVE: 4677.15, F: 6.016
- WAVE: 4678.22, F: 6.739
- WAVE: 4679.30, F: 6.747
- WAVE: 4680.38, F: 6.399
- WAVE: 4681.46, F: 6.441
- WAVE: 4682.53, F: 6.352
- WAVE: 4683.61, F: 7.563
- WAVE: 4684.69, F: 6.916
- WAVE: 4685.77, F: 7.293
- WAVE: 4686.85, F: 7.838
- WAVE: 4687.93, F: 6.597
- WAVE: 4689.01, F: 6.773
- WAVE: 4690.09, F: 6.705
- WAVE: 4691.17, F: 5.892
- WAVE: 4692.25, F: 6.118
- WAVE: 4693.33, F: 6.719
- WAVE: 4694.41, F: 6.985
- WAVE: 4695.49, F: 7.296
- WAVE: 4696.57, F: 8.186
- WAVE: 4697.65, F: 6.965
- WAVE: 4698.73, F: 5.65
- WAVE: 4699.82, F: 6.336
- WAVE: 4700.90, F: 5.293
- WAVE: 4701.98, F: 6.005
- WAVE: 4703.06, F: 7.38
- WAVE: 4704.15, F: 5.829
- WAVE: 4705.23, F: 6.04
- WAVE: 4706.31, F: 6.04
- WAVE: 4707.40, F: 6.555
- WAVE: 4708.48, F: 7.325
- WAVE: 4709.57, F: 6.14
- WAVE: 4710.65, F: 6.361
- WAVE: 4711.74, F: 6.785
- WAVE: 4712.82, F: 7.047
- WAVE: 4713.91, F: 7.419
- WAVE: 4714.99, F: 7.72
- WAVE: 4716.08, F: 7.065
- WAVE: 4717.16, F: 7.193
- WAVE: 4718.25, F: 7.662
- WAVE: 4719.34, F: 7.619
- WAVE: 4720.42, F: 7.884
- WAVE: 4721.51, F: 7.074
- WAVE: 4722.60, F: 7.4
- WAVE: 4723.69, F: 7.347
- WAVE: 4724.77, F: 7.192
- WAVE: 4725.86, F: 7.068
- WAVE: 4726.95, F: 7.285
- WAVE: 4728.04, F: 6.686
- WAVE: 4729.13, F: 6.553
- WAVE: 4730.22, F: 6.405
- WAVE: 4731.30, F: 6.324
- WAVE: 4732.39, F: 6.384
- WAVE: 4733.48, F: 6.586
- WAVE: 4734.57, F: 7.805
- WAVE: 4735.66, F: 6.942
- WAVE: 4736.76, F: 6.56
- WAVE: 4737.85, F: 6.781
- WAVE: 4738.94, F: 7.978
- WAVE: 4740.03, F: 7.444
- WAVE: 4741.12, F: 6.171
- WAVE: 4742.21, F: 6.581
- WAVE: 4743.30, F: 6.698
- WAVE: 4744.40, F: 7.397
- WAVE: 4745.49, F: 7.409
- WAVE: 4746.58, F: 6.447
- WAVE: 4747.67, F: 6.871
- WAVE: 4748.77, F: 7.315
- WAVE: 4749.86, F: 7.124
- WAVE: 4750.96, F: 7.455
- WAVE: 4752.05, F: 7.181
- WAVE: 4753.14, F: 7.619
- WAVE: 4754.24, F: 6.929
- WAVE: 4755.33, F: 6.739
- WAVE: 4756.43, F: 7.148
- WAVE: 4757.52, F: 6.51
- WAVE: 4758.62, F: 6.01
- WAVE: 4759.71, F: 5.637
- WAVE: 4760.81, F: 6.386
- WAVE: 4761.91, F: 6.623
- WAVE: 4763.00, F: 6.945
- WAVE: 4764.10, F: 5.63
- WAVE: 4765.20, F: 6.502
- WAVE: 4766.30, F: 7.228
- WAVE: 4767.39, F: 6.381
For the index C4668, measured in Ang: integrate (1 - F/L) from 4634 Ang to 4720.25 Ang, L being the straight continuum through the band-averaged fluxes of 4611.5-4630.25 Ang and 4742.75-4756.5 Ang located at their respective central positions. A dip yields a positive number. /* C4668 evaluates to 4.83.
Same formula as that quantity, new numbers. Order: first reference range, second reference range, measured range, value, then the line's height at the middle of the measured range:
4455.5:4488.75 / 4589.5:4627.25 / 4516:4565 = -1.9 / 6.45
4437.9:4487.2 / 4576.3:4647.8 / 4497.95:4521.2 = -2.0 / 6.34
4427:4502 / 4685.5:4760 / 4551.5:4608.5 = -4.8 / 6.44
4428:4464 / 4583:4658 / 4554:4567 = -2.1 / 6.53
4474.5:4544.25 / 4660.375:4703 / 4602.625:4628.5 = -2.0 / 6.55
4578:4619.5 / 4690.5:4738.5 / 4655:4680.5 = 0.6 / 6.79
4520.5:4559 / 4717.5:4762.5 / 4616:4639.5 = -1.2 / 6.73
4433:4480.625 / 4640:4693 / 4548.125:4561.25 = -2.2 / 6.27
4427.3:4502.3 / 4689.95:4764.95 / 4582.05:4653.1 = -2.9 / 6.52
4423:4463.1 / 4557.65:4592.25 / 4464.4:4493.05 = 1.0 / 6.29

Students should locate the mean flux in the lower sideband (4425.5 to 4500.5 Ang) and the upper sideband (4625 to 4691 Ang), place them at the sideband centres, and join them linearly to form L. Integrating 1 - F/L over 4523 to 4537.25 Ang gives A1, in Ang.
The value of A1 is 0.4 Ang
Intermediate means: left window 6.07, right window 6.75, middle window 6.14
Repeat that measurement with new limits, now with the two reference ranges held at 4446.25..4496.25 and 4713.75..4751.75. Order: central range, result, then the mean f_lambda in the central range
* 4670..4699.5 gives 1.1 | 6.64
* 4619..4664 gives -1.1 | 6.89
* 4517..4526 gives -0.5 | 6.57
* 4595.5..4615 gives -0.9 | 6.88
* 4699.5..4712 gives 1.1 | 6.33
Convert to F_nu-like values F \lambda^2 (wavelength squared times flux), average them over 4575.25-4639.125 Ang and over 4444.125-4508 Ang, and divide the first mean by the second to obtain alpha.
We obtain 1.2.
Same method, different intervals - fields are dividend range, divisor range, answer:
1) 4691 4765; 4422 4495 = 1.27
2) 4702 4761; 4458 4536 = 1.22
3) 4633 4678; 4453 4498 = 1.20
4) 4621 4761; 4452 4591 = 1.13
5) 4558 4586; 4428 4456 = 1.22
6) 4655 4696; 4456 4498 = 1.23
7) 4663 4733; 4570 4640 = 1.01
